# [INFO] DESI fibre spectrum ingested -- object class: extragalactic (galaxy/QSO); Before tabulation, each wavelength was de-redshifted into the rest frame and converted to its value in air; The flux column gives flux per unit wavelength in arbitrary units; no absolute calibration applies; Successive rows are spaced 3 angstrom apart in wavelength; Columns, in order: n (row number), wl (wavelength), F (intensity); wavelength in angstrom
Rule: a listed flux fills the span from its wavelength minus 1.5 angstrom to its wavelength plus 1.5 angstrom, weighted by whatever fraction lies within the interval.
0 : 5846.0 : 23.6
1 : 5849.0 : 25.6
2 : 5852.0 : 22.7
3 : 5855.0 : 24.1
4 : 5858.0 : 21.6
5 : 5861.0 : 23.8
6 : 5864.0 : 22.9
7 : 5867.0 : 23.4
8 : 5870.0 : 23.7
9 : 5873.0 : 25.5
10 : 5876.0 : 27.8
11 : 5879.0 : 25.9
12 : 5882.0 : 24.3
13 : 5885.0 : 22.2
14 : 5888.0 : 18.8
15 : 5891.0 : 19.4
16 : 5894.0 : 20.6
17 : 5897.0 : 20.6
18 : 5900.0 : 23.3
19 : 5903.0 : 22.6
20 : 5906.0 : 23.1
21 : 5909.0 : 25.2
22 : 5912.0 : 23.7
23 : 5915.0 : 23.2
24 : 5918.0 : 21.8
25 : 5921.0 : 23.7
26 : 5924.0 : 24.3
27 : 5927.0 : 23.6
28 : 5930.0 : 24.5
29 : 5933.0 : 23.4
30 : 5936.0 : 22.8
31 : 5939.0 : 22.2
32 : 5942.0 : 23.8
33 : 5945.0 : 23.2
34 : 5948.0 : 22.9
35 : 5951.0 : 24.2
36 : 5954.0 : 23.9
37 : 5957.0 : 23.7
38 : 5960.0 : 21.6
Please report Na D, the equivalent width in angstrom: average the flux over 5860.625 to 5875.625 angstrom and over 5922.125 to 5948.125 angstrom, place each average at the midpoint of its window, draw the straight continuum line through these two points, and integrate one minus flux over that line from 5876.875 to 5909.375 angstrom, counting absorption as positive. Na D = 2.07 angstrom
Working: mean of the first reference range 24.2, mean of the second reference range 23.4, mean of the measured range 22.4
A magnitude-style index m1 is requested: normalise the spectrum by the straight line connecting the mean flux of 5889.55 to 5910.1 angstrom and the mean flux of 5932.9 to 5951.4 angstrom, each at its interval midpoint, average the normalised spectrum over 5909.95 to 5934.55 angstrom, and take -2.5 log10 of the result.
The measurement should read -0.04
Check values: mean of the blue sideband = 22.1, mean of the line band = 23.6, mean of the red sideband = 23.1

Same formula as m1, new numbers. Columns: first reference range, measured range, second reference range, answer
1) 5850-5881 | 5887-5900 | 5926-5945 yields 0.18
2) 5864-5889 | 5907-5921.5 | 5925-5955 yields 0.01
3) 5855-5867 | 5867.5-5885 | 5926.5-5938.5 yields -0.09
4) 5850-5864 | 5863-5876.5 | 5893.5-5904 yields -0.08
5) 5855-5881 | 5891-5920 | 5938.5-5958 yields 0.06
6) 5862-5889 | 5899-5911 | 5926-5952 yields 0.00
